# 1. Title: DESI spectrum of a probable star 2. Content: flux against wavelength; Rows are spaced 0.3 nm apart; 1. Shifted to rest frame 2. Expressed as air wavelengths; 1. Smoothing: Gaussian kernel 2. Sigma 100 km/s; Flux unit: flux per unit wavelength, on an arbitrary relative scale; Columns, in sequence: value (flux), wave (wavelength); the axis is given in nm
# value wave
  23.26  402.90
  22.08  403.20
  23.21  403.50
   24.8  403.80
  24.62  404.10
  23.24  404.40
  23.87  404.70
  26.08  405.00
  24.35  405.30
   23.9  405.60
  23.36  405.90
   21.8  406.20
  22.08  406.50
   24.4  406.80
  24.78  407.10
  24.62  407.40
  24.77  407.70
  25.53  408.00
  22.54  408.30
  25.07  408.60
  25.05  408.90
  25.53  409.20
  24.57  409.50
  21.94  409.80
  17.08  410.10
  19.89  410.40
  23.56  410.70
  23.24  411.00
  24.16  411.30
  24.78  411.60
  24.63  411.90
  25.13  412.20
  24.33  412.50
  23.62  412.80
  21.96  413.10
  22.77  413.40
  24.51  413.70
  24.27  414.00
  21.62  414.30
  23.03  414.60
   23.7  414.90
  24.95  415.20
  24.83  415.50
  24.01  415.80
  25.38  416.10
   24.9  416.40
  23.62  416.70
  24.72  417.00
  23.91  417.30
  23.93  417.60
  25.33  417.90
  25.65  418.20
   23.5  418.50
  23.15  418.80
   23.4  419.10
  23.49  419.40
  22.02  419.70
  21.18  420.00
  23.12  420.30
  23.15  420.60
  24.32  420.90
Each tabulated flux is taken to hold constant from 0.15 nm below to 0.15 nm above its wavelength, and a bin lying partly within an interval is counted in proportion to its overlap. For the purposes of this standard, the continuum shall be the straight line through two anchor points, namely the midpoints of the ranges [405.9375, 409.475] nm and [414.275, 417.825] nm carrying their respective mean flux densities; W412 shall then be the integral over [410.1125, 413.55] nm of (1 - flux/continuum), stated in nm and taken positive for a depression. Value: 0.14 nm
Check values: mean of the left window 24.2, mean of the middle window 23.2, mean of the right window 24.2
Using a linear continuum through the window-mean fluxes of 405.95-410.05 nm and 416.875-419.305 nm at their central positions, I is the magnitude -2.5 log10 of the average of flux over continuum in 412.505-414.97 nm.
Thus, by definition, 0.037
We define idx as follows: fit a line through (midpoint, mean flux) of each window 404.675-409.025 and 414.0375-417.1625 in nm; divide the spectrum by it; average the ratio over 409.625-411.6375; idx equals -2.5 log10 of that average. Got 0.10 mag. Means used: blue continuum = 24.1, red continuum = 24.1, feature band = 22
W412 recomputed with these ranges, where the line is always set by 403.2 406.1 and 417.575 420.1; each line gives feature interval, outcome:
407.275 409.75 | -0.07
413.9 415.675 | 0.00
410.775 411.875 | -0.01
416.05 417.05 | -0.04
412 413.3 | 0.00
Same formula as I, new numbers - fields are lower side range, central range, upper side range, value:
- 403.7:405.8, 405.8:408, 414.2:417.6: 0.022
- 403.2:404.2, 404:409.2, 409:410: -0.016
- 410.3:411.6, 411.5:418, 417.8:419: -0.017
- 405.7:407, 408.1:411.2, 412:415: 0.016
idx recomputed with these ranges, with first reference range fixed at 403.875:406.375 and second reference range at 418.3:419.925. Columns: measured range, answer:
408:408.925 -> -0.03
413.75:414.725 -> 0.01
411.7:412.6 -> -0.05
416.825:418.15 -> -0.06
